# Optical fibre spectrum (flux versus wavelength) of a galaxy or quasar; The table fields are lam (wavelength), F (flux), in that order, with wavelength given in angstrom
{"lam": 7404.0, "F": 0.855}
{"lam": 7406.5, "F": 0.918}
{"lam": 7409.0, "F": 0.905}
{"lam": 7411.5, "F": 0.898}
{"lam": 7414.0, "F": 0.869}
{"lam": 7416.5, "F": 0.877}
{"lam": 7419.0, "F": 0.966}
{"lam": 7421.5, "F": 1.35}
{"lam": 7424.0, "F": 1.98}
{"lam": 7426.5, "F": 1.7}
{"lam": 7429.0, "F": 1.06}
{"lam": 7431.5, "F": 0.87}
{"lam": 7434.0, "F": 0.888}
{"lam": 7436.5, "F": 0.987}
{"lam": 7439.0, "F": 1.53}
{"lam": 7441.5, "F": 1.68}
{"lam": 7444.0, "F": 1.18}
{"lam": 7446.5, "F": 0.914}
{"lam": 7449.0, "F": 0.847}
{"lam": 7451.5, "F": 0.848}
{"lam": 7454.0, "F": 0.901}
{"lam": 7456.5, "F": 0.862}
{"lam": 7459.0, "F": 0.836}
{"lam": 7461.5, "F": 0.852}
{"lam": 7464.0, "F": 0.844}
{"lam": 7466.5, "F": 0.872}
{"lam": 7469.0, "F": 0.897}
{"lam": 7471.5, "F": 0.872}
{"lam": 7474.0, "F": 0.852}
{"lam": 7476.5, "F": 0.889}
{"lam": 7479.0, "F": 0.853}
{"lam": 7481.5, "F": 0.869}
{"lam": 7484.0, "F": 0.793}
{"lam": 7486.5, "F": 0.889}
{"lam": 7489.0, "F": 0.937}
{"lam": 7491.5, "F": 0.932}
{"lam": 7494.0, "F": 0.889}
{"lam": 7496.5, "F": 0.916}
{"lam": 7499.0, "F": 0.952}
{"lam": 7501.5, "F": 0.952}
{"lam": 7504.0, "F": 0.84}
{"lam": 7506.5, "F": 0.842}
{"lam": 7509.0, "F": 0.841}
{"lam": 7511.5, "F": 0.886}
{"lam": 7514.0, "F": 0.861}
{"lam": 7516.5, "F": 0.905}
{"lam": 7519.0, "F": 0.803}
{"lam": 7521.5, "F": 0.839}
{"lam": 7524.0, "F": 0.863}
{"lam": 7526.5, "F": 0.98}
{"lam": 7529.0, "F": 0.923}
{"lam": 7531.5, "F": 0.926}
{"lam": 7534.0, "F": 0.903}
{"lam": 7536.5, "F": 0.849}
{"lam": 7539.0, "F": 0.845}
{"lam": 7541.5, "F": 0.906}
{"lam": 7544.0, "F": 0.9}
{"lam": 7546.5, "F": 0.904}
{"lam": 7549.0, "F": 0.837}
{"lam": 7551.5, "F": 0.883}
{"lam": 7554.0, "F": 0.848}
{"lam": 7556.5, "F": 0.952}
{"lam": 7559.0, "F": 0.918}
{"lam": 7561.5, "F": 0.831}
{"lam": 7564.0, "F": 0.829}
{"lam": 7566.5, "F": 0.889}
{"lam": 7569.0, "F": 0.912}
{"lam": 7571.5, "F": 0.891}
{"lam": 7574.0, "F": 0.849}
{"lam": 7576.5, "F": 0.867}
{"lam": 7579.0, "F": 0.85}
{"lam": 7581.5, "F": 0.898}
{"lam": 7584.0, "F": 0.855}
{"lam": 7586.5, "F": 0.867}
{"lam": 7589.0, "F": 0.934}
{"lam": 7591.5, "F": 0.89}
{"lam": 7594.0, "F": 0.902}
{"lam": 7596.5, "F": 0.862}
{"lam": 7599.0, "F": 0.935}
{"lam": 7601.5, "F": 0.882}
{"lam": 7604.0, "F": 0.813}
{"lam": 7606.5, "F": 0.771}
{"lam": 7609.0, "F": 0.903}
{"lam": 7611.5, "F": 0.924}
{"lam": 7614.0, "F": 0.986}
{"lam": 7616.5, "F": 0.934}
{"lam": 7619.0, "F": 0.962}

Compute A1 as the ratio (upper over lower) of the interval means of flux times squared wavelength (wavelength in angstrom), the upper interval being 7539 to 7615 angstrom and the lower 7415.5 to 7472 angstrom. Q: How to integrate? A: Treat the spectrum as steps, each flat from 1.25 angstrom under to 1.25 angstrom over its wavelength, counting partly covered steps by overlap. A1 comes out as 0.85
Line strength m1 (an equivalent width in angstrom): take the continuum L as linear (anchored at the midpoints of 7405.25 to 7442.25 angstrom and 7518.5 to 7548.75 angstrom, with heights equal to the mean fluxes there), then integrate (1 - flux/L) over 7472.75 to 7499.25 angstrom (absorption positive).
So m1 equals 3.1 angstrom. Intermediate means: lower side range 1.16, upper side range 0.887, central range 0.886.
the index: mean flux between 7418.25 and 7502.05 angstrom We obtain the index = 1.01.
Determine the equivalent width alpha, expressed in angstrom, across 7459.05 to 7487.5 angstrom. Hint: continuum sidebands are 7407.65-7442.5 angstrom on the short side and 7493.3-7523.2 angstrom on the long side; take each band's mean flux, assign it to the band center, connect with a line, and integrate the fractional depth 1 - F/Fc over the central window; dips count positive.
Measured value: 4.0 angstrom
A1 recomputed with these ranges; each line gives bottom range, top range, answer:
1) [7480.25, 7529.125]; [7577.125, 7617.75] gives 1.03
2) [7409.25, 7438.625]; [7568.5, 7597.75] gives 0.81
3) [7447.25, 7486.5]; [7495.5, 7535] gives 1.05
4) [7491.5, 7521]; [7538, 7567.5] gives 1.01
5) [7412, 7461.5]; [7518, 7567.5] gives 0.82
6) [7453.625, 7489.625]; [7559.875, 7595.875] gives 1.04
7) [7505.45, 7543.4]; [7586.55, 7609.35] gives 1.02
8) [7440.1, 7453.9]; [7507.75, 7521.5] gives 0.81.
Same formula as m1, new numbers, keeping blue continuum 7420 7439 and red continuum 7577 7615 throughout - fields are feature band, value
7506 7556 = 7.6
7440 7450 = 0.6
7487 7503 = 2.8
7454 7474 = 5.5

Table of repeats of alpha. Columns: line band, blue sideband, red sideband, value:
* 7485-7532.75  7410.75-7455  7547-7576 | 4.31 angstrom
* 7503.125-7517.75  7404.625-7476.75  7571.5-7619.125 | 1.57 angstrom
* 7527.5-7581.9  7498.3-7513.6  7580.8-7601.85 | 0.31 angstrom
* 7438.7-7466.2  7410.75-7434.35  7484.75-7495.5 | 1.29 angstrom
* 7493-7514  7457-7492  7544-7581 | -0.40 angstrom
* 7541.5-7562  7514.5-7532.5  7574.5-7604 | -0.03 angstrom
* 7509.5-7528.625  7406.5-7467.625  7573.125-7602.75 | 1.72 angstrom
